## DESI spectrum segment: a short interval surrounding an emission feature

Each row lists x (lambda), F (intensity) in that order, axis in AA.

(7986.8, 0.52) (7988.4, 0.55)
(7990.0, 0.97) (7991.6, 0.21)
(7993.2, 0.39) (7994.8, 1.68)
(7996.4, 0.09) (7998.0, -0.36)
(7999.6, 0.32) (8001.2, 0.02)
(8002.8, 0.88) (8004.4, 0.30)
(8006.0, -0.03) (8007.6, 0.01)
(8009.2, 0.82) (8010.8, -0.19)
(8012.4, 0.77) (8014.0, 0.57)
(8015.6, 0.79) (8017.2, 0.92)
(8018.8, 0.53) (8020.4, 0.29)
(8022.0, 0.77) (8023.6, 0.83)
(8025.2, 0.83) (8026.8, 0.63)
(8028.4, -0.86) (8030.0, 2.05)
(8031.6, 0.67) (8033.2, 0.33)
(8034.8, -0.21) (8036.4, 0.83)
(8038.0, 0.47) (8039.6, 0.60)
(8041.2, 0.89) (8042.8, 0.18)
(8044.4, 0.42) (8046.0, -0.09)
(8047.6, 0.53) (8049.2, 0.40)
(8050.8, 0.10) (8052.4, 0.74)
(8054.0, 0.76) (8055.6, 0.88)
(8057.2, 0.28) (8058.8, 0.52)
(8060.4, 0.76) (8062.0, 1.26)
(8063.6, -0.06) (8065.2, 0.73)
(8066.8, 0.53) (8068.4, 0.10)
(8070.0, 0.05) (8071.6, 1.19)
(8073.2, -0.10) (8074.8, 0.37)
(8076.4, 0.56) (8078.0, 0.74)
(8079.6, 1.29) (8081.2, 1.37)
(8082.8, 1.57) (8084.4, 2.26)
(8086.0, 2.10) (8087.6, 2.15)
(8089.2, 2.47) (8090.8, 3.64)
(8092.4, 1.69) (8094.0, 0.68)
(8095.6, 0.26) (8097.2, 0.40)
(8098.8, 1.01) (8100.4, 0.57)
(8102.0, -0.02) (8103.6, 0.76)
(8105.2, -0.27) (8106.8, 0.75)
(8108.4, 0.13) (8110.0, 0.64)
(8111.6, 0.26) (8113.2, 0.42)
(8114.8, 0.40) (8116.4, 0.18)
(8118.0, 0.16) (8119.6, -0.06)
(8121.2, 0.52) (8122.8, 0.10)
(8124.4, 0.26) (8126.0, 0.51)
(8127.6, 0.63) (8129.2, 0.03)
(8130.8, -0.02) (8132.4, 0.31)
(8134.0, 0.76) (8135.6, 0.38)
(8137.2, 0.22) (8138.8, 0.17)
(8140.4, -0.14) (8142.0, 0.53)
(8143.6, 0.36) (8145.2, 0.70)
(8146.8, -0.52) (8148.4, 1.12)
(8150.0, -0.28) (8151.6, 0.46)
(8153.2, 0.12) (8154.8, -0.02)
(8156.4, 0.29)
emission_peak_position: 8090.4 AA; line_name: [O II] 3727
